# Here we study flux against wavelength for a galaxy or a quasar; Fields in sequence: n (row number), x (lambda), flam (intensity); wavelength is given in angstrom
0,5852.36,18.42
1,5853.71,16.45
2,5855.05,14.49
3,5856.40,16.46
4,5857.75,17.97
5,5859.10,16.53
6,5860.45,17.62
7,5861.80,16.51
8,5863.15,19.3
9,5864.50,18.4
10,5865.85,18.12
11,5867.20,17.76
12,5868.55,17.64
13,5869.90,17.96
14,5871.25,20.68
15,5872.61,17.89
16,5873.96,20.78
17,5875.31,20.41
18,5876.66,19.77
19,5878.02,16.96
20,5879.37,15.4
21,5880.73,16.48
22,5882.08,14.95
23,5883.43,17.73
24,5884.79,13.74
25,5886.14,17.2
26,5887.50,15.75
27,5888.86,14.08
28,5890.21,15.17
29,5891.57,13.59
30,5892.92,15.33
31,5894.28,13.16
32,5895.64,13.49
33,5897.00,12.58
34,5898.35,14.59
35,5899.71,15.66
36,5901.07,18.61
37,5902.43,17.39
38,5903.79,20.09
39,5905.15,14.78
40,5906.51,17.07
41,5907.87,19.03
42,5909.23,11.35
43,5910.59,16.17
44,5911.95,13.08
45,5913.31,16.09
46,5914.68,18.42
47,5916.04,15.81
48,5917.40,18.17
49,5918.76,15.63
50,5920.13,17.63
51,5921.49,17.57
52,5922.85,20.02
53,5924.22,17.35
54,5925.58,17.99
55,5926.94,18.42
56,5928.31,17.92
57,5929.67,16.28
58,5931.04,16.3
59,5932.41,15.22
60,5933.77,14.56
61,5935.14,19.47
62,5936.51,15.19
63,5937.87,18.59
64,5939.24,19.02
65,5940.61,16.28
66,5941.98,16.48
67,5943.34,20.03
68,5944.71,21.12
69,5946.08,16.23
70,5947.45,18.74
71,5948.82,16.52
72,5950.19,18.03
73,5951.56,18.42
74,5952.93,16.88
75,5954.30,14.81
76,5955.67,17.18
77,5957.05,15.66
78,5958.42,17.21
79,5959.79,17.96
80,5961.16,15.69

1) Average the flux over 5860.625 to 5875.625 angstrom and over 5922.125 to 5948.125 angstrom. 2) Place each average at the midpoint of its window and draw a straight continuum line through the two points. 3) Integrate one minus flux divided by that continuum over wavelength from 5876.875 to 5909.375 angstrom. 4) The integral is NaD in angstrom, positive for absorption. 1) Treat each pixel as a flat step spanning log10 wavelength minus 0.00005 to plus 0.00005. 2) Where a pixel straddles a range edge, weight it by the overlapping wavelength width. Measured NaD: 4.5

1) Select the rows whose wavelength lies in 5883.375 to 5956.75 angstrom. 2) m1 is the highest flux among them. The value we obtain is 21.12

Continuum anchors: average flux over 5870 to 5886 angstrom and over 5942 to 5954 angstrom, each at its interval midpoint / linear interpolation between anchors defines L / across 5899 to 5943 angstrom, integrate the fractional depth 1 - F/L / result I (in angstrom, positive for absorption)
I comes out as 2.4 angstrom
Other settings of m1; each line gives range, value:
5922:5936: 20.02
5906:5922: 19.03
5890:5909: 20.09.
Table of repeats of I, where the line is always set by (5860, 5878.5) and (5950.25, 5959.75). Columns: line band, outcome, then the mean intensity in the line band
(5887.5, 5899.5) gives 2.6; 14.2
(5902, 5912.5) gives 1.0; 16.1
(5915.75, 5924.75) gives 0.0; 17.5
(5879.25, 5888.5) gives 1.2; 15.9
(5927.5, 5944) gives 0.1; 17.1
